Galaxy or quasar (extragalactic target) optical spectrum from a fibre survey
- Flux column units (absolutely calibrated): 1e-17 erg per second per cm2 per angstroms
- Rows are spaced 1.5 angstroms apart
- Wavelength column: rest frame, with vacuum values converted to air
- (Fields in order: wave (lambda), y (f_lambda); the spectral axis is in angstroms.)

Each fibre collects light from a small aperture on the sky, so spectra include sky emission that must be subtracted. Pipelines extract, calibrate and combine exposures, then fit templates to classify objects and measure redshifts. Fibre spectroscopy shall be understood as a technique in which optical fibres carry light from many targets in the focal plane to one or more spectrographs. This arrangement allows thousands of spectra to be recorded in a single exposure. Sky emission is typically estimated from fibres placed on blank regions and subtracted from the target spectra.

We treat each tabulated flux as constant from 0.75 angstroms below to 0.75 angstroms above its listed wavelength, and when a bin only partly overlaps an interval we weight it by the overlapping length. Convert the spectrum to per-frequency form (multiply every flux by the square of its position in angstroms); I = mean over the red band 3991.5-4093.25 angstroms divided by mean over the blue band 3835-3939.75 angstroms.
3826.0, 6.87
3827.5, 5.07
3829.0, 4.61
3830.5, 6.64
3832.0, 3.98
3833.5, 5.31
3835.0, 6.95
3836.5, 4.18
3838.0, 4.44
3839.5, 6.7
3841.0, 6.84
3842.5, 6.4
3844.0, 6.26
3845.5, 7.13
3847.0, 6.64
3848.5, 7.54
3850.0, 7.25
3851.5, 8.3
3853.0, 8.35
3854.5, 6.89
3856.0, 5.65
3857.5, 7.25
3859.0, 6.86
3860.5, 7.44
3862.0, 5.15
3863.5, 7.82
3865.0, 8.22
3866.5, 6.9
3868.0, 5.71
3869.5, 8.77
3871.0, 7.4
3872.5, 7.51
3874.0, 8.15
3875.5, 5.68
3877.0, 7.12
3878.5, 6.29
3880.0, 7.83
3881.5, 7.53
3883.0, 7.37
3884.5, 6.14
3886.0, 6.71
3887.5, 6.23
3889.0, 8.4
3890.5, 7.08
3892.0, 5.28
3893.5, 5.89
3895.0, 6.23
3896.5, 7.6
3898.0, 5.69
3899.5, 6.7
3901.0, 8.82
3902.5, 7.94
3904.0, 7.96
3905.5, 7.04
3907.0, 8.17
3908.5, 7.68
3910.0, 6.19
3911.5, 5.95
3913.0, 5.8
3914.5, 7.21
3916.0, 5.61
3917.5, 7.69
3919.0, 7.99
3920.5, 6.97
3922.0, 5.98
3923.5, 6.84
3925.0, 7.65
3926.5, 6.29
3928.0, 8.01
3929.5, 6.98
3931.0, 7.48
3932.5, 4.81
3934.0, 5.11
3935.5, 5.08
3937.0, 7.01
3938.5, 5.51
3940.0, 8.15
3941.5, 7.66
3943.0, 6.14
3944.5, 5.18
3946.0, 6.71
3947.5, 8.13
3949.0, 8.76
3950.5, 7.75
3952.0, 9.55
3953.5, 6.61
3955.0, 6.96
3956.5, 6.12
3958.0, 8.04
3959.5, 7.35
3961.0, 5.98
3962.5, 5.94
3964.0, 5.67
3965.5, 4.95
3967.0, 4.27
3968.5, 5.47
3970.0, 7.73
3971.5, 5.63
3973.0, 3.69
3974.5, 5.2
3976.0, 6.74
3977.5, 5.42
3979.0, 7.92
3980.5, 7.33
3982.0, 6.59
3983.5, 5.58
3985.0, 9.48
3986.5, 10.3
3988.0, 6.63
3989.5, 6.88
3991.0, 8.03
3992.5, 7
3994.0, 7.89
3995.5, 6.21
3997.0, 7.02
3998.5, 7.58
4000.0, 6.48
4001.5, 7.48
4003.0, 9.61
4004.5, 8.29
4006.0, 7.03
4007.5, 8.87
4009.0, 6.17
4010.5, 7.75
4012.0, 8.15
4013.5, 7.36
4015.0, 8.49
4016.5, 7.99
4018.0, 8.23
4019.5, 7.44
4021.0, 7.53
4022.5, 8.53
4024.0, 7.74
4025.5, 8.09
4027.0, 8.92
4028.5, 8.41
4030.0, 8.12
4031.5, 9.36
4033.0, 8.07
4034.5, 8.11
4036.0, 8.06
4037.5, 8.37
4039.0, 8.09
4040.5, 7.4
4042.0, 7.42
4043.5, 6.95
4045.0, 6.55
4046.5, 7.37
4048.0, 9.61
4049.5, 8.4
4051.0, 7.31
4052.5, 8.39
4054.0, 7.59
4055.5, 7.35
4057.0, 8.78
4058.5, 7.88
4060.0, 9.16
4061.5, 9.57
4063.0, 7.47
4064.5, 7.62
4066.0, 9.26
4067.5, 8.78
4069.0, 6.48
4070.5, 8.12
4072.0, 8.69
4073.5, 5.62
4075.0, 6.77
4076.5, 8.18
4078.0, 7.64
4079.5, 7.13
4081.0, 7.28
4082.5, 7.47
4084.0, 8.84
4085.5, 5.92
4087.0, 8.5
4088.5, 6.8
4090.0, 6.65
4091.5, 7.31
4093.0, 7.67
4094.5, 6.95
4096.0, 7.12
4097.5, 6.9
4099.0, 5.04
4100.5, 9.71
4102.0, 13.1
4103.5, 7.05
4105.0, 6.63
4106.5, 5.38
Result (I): 1.2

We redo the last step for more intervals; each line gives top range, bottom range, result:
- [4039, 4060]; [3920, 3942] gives 1.26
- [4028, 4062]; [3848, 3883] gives 1.23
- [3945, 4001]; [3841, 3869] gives 1.04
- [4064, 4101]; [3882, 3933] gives 1.18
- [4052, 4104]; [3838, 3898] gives 1.25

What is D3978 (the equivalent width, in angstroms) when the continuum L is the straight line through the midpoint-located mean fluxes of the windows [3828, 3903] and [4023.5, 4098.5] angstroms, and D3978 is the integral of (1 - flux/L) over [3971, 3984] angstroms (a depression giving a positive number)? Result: 2.3 angstroms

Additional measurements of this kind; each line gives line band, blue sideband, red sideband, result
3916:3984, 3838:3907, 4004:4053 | 8.1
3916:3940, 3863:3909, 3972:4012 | 1.8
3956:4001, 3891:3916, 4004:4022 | 5.1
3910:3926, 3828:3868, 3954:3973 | -1.2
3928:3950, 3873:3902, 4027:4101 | 1.4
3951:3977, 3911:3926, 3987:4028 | 3.6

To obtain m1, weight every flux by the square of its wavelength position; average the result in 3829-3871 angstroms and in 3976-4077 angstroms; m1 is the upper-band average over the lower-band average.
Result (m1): 1.29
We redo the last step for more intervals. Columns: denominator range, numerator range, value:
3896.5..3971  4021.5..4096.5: 1.23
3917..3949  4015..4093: 1.23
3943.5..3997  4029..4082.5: 1.21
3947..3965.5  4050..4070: 1.20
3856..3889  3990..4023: 1.17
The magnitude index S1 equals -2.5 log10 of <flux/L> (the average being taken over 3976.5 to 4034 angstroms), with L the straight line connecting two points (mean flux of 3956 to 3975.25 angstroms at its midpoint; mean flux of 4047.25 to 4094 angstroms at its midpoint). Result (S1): -0.174 mag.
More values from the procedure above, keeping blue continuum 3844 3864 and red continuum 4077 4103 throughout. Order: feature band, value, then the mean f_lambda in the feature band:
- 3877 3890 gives 0.01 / 7.07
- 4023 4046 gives -0.07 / 7.98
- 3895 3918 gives 0.02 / 7.04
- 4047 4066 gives -0.10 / 8.29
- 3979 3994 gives -0.03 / 7.57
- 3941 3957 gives 0.01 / 7.24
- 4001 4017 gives -0.07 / 7.93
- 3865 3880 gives -0.01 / 7.16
